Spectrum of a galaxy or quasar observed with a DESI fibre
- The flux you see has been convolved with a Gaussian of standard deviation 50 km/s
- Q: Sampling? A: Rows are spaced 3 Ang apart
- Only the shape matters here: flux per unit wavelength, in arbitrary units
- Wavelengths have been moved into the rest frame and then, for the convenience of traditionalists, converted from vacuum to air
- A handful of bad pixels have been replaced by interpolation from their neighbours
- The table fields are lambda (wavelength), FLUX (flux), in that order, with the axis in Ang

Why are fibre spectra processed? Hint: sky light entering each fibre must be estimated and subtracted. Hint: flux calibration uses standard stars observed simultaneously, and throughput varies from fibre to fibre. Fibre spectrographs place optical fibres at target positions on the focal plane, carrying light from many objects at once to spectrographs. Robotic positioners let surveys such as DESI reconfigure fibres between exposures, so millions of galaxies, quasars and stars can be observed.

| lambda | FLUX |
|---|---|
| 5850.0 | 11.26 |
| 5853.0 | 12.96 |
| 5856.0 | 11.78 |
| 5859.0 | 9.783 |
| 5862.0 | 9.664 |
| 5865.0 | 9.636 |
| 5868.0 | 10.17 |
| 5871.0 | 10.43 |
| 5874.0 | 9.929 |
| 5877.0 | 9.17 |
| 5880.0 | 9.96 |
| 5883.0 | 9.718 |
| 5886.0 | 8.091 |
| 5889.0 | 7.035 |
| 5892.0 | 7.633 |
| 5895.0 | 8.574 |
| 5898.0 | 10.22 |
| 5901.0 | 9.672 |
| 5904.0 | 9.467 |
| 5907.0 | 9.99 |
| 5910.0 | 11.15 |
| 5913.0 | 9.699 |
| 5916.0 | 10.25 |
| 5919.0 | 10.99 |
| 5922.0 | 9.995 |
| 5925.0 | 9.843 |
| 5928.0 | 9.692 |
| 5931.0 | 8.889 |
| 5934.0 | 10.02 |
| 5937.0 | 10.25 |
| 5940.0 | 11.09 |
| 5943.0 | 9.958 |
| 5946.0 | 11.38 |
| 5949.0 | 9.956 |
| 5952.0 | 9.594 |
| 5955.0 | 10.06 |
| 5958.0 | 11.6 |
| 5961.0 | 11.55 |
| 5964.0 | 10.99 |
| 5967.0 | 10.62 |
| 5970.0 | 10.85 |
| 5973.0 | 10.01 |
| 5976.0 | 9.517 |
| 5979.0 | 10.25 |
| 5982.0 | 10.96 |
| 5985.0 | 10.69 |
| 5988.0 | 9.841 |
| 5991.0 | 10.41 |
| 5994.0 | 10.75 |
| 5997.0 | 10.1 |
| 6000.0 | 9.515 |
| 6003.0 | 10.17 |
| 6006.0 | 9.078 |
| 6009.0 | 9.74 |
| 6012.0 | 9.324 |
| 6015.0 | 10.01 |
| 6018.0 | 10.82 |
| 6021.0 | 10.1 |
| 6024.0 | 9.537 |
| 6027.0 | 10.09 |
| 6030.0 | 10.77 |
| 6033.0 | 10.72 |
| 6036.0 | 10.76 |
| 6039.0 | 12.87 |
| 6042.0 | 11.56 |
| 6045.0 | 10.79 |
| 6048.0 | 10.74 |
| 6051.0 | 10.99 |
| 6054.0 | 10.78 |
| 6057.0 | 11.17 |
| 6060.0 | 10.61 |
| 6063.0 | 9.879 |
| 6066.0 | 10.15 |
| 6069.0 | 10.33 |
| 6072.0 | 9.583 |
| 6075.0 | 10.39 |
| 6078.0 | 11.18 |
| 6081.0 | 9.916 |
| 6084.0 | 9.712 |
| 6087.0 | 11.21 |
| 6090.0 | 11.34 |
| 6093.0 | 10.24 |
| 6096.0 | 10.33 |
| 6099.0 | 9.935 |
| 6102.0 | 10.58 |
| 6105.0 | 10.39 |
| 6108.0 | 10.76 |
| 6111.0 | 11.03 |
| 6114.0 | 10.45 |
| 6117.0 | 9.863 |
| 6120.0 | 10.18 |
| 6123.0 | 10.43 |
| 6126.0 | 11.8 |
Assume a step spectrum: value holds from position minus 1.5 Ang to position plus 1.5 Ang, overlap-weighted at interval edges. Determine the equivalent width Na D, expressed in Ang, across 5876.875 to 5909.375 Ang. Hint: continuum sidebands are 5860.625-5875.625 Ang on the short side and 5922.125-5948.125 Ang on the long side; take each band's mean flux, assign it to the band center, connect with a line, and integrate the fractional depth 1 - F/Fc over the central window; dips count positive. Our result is 3.0 Ang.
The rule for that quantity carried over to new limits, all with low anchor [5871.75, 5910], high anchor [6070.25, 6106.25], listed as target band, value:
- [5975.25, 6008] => -1.0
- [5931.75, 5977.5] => -4.1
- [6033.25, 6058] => -2.5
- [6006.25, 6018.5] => 0.2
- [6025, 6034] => -0.4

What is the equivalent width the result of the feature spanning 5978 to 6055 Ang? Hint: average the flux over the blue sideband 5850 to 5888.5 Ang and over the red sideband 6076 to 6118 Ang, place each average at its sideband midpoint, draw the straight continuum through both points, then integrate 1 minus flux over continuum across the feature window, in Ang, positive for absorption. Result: -0.6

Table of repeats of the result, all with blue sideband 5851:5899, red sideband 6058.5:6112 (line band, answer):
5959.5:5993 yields -1.62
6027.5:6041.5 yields -1.33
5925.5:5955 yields -0.51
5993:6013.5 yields 0.69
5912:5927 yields -0.48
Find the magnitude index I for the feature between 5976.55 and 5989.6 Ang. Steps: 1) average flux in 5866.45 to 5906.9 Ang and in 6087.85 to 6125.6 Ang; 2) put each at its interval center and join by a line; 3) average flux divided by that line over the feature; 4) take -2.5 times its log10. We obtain -0.06 mag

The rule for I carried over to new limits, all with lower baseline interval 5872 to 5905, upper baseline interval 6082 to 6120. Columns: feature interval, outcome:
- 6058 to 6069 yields -0.01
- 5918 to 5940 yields -0.08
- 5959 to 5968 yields -0.16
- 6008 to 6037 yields -0.03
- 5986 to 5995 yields -0.06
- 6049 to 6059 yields -0.08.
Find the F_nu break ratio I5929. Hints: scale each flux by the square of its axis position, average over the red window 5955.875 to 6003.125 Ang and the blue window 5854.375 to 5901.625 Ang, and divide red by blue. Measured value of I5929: 1.15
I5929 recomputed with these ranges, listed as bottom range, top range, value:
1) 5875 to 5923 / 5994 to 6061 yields 1.15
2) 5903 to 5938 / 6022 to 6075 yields 1.11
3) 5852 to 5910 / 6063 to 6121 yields 1.15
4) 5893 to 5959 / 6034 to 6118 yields 1.11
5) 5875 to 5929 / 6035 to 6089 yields 1.19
